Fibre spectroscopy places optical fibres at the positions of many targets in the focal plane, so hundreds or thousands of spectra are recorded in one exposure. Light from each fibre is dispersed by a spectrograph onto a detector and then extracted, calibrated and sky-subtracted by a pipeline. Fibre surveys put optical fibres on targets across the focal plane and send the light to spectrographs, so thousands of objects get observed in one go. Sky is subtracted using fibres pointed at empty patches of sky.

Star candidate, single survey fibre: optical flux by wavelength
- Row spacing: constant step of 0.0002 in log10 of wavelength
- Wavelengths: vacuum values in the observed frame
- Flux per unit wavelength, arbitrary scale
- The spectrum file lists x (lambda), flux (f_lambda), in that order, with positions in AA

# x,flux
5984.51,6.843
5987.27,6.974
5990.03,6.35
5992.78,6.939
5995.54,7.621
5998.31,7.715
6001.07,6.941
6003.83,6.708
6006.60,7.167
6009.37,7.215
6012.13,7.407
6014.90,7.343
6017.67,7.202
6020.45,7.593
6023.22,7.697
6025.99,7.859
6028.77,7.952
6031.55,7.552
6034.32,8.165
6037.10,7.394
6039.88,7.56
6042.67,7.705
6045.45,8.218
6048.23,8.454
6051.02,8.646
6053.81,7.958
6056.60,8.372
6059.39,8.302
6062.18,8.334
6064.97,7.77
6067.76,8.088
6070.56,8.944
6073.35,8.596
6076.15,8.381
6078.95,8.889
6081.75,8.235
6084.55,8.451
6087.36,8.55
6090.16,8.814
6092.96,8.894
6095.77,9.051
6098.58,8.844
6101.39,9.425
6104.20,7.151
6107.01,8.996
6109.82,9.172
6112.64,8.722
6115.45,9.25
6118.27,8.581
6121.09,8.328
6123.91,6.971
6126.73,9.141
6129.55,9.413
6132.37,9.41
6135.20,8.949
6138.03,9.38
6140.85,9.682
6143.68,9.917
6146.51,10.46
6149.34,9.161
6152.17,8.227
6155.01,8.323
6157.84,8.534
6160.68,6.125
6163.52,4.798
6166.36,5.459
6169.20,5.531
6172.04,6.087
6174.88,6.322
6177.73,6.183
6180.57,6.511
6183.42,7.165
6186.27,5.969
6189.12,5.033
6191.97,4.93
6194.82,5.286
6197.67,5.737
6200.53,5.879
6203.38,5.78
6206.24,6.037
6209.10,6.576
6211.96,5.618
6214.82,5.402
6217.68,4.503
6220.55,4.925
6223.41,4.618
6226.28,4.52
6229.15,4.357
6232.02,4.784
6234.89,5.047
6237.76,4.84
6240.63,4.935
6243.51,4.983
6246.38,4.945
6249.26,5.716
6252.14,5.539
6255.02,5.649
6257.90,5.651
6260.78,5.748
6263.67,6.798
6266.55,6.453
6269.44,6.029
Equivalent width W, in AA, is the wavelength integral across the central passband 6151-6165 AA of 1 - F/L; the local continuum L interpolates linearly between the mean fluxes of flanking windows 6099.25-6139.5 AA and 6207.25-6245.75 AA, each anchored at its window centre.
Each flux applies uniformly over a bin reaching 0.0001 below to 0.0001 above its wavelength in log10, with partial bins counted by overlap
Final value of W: 0.5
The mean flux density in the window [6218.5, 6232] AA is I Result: 4.62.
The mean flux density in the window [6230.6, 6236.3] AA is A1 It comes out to 4.92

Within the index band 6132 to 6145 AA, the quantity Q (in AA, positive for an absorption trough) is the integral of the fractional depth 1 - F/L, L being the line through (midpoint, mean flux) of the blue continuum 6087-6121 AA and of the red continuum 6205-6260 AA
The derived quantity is -2.8 AA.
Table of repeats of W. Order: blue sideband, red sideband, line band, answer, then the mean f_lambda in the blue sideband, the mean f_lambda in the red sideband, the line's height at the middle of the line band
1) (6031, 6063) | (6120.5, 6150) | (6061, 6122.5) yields 0.1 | 8.06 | 9.19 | 8.64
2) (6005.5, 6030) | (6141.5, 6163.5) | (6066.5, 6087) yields -1.5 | 7.49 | 8.46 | 7.92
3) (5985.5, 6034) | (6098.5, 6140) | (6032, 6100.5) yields -2.3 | 7.32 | 8.79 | 8.08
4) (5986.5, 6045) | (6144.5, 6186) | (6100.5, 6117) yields -3.6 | 7.4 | 7.07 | 7.2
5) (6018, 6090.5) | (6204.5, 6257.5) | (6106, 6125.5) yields -4.0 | 8.15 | 5.18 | 7.12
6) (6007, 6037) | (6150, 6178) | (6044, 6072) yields -3.7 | 7.58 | 6.64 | 7.34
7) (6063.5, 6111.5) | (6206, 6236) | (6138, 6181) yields -4.8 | 8.6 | 5.09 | 6.71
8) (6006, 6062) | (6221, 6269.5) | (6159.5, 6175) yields 1.4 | 7.81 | 5.3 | 6.23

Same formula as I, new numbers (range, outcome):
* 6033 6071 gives 8.12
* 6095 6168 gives 8.5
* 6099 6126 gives 8.54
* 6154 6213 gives 6.08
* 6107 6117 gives 9.03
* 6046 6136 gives 8.59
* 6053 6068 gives 8.15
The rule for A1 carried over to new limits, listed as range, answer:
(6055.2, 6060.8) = 8.34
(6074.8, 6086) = 8.48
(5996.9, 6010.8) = 7.15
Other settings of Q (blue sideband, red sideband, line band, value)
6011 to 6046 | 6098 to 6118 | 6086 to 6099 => -0.41 AA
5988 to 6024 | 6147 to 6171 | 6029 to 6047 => -1.47 AA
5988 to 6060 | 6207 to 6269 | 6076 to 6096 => -4.92 AA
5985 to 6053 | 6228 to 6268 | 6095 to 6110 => -4.42 AA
